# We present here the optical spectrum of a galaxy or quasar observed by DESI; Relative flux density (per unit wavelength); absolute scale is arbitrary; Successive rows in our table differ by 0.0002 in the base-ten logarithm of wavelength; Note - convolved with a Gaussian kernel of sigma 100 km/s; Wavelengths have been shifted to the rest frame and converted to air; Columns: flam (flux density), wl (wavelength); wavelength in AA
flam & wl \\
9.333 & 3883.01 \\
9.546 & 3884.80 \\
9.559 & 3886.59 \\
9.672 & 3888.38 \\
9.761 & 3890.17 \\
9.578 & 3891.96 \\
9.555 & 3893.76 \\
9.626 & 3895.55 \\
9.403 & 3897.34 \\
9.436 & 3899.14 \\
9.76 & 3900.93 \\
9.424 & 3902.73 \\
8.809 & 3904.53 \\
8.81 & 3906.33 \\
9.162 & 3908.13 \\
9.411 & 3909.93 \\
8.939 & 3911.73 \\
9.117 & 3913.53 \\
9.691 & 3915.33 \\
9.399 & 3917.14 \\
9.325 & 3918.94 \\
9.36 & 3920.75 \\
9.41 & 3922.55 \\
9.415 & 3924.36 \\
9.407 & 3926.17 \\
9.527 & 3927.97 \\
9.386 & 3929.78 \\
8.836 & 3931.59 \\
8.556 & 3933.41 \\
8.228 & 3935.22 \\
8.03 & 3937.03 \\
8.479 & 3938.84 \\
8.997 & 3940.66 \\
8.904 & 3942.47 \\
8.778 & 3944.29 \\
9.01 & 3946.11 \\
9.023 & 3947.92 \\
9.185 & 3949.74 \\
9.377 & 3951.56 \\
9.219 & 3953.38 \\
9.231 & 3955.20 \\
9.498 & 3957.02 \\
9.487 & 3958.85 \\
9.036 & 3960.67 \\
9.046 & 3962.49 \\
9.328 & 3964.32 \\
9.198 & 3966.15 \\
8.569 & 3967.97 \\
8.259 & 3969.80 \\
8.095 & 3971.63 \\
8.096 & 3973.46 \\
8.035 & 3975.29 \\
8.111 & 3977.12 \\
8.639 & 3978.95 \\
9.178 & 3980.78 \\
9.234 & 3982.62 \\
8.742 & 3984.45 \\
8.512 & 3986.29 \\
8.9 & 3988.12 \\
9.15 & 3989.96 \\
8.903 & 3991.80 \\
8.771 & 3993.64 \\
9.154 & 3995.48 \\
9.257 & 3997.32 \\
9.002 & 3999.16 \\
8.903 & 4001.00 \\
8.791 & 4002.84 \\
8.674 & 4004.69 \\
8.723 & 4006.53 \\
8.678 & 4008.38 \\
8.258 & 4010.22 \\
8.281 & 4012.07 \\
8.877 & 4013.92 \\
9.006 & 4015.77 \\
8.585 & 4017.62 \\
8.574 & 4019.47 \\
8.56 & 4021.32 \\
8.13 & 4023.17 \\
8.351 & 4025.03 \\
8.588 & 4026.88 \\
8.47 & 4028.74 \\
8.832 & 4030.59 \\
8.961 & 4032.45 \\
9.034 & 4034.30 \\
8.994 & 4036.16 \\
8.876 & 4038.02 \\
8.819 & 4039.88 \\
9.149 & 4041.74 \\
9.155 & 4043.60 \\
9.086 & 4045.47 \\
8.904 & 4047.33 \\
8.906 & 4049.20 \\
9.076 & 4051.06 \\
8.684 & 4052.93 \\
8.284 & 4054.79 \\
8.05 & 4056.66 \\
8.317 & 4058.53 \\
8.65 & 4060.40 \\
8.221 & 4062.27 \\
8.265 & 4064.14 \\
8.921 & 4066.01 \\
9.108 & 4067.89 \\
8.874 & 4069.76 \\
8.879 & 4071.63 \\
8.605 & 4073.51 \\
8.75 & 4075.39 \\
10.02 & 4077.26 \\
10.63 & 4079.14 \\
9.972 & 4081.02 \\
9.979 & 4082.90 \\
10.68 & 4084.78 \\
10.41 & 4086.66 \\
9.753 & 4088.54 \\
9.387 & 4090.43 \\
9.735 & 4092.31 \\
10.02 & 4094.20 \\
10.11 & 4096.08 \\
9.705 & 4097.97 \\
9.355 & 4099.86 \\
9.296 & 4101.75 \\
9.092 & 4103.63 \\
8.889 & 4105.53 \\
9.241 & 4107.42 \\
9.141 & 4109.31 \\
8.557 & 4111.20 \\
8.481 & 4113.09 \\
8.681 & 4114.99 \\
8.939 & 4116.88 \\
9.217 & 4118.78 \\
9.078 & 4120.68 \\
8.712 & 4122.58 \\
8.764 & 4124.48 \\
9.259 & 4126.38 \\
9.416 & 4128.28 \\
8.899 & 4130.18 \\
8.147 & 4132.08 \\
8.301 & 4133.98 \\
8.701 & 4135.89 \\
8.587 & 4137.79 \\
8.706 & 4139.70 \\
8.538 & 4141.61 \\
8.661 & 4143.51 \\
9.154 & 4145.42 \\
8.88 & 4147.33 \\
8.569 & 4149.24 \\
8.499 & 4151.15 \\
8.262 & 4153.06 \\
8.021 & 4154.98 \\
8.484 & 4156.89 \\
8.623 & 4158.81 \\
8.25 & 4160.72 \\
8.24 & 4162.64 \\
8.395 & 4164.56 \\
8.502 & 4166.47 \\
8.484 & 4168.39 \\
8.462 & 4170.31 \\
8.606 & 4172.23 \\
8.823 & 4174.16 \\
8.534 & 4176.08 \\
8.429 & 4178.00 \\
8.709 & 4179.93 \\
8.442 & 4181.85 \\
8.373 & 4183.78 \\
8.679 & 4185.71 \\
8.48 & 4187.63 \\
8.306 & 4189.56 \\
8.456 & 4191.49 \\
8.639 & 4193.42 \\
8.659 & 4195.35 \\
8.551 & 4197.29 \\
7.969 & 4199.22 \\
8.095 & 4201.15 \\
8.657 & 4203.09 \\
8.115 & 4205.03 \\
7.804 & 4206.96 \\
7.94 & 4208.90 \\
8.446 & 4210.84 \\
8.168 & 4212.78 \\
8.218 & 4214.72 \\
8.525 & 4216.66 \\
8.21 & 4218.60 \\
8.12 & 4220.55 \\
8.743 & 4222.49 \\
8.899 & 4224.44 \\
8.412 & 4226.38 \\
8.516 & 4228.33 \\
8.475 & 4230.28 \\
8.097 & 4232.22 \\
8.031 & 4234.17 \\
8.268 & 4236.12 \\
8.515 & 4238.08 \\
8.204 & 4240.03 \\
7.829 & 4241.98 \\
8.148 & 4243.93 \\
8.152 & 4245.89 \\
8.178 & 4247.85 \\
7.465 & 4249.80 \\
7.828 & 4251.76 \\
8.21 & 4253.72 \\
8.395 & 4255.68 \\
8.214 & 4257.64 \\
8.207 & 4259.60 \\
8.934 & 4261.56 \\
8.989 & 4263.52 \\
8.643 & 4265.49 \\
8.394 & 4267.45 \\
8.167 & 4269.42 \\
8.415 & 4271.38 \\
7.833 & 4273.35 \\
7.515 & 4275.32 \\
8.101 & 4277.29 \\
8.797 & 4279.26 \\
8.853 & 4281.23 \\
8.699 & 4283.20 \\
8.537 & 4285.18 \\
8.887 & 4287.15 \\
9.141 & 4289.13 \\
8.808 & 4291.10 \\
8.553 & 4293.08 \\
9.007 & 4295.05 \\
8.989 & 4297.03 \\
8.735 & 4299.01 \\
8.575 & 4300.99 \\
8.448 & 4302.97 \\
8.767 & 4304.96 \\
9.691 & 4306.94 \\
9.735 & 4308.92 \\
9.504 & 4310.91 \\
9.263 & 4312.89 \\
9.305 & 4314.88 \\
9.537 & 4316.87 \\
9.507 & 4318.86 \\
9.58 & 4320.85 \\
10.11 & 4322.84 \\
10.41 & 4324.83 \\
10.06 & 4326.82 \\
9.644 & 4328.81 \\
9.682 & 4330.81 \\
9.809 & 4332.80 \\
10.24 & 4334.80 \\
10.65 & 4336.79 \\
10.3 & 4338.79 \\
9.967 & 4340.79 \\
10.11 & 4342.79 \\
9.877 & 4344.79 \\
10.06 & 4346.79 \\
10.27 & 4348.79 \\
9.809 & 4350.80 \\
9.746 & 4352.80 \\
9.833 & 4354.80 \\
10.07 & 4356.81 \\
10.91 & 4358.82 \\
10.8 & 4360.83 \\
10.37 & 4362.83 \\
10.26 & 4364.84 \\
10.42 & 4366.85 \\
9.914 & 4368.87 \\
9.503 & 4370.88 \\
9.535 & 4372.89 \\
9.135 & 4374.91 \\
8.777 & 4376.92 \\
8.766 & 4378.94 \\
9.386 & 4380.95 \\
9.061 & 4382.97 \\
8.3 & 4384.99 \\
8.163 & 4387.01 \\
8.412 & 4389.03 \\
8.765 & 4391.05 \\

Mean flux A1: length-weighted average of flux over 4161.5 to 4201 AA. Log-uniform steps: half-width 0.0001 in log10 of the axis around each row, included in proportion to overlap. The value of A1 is 8.48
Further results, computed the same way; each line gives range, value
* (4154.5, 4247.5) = 8.37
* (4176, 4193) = 8.49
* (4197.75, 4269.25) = 8.28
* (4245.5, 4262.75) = 8.19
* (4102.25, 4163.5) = 8.72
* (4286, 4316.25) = 9.03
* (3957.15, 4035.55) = 8.75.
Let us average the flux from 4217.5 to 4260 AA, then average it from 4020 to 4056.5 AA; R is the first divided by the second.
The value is 0.94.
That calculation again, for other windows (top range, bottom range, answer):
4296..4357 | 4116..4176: 1.12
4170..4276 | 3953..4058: 0.95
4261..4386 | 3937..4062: 1.07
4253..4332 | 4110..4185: 1.04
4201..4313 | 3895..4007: 0.94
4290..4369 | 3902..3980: 1.08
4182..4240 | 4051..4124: 0.91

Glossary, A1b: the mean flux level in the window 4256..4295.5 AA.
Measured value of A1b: 8.53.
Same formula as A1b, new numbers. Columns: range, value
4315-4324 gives 9.66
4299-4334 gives 9.49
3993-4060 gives 8.74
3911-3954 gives 9.07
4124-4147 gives 8.77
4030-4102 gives 9.19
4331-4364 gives 10.2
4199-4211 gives 8.14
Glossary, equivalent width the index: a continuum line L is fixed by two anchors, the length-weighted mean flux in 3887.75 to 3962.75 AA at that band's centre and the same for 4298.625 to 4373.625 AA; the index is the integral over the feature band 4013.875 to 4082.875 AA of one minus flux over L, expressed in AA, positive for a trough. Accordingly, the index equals 3.9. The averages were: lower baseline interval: 9.2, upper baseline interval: 9.83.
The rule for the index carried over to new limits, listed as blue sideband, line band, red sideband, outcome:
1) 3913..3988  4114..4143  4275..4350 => 1.16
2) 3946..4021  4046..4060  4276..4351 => 0.53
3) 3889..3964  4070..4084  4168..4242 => -1.24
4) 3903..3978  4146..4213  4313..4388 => 7.22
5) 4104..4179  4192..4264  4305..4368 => 7.44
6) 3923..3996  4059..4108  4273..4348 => -1.94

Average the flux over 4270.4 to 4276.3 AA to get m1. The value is 7.92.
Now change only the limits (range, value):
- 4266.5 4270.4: 8.28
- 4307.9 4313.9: 9.5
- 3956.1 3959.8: 9.48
